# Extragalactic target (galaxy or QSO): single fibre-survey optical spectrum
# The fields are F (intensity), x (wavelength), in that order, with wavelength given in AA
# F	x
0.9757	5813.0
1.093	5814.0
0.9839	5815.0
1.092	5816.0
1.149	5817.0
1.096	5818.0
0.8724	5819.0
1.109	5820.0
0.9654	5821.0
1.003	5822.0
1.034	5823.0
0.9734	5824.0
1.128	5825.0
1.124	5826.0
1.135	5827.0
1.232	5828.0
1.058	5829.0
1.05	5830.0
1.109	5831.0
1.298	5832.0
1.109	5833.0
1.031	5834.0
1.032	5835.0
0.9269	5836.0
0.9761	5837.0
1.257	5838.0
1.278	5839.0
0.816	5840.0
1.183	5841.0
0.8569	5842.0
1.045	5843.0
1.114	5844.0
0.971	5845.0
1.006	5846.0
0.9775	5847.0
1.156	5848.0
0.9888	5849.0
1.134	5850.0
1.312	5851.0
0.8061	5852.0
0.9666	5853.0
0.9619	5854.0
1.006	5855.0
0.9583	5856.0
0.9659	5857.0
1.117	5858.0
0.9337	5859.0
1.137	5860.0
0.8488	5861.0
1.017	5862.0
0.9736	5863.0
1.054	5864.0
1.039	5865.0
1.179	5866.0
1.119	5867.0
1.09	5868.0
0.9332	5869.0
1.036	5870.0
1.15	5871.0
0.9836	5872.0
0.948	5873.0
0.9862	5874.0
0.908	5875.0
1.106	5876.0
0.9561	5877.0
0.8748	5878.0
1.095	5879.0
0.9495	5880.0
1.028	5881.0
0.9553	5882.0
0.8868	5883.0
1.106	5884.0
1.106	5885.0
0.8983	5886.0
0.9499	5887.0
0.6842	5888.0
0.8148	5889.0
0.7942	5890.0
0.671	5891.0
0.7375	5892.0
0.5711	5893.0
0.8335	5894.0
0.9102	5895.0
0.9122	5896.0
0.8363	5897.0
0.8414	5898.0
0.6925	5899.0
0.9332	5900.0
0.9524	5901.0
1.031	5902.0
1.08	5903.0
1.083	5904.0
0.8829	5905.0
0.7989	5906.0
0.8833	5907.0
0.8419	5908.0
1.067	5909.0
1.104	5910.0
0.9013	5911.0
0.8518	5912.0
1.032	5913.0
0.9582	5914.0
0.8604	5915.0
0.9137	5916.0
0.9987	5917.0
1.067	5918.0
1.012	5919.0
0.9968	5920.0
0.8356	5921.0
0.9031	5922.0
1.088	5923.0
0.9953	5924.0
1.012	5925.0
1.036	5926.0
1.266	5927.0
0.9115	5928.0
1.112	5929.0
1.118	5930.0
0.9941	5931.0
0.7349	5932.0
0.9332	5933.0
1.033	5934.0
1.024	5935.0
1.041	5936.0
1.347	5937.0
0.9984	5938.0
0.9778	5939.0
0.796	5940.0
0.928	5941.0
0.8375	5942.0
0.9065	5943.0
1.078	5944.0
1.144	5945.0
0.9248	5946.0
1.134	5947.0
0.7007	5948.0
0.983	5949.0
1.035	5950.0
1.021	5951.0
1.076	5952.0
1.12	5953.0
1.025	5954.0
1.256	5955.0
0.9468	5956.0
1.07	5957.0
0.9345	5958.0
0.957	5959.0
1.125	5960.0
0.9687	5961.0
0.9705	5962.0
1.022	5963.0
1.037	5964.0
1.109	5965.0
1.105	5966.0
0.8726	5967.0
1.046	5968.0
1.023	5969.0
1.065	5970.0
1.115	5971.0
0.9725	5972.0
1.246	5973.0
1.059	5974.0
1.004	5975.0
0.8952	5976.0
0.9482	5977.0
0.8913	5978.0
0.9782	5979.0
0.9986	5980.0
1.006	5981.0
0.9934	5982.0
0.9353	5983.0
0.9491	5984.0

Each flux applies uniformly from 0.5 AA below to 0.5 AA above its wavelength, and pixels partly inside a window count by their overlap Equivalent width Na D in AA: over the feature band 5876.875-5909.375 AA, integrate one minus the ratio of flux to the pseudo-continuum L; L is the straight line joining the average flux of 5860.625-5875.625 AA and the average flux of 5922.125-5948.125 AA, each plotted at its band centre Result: 3.8 AA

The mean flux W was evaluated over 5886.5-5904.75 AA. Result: 0.852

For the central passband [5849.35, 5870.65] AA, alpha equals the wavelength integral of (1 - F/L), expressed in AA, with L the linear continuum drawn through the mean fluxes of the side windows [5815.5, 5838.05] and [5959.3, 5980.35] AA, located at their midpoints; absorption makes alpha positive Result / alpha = 0.6 AA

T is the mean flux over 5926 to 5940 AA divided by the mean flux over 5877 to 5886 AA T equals 1.0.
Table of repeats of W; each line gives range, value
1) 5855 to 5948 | 0.966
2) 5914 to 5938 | 1.01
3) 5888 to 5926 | 0.909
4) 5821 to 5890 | 1.02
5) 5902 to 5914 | 0.96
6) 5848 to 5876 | 1.02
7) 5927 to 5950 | 0.992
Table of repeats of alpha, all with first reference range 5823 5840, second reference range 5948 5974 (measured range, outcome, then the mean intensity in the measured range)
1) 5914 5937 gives 1.14 AA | 1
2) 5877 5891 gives 1.92 AA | 0.925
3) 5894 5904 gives 1.42 AA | 0.915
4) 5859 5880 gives 1.20 AA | 1.02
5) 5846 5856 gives 0.54 AA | 1.03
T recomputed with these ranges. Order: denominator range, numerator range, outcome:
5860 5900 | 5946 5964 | 1.09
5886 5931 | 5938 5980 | 1.09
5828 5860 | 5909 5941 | 0.95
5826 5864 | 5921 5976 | 0.97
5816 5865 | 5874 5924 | 0.88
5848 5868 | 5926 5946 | 0.98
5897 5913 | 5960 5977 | 1.11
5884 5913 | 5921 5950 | 1.12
